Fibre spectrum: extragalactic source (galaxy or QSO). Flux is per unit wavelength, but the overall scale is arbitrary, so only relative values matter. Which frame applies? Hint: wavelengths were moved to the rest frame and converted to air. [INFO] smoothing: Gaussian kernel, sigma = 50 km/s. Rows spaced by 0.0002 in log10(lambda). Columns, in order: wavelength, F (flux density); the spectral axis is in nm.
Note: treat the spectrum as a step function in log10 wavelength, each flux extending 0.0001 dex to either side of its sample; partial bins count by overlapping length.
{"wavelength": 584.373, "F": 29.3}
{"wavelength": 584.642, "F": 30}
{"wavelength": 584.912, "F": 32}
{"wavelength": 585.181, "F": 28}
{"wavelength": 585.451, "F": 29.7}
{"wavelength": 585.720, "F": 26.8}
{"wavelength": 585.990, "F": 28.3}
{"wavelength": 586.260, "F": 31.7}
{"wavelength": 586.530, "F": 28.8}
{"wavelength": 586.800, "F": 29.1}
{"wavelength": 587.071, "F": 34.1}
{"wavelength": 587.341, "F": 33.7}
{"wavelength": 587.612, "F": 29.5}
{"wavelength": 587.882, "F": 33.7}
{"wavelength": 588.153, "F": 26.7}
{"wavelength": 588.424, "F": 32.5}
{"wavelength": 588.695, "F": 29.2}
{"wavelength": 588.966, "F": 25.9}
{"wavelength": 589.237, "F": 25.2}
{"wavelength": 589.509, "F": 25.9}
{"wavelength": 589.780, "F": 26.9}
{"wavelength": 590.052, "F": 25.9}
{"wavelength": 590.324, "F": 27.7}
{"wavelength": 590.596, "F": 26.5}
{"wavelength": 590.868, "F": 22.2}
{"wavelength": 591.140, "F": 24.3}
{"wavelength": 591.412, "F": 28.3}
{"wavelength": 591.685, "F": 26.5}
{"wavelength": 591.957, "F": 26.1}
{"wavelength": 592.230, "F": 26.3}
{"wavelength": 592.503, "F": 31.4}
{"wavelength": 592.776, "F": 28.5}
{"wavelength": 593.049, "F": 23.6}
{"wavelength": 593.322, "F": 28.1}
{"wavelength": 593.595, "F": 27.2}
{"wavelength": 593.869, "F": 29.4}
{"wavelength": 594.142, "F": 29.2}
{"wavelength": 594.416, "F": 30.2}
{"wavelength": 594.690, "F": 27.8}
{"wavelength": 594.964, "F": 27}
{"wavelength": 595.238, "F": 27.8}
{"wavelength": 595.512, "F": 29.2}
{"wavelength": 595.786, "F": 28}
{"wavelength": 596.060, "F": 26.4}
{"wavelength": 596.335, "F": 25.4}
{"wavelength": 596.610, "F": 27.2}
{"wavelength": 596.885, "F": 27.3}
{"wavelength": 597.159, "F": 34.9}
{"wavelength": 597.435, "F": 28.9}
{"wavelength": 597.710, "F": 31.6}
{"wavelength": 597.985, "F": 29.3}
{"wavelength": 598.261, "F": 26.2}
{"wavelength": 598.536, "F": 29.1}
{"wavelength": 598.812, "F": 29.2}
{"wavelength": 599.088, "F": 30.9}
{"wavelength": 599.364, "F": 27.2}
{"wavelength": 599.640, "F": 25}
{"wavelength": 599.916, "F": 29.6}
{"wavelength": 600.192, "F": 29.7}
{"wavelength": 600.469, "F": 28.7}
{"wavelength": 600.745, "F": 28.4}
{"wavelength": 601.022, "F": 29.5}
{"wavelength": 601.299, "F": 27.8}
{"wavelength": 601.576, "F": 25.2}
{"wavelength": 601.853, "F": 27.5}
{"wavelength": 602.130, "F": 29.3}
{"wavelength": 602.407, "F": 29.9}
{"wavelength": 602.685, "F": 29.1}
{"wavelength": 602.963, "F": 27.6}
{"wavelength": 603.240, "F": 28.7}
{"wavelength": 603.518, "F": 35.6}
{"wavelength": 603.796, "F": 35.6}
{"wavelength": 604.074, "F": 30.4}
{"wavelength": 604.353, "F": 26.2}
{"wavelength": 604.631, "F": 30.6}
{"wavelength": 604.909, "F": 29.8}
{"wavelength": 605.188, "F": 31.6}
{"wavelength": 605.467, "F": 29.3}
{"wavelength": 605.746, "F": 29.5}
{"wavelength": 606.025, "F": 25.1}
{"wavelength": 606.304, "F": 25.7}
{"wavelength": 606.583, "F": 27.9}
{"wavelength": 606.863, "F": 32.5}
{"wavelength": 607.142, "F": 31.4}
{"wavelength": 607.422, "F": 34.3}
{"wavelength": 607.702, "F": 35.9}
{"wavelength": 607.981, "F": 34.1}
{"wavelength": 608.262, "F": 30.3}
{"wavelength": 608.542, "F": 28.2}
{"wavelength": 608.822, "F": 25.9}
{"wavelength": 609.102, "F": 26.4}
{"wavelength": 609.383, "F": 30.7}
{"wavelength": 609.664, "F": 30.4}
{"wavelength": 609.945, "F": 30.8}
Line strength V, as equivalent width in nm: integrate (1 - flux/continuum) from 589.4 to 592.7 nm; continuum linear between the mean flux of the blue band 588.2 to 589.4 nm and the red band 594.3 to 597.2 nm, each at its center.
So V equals 0.18 nm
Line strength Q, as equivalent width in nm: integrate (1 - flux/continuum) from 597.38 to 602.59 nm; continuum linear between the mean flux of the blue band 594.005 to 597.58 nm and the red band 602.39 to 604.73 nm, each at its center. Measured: 0.162 nm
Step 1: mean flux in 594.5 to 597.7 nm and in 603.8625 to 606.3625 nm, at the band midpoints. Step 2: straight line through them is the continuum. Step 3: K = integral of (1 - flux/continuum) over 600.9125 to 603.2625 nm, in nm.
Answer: 0.04 nm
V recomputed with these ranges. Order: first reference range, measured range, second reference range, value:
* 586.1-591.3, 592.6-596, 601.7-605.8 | 0.117 nm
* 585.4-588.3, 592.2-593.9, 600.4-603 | 0.095 nm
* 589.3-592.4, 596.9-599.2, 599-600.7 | -0.155 nm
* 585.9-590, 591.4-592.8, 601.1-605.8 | 0.079 nm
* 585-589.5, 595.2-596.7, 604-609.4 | 0.116 nm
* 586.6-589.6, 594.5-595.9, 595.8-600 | 0.038 nm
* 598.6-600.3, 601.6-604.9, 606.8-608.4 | 0.091 nm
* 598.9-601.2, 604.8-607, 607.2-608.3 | 0.245 nm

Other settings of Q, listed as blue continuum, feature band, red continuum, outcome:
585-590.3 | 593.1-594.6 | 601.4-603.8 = 0.04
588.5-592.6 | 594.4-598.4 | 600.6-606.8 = -0.10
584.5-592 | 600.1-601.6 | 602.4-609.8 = 0.06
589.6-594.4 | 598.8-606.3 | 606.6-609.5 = 0.11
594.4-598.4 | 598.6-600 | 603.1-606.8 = 0.02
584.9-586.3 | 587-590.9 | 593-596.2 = 0.03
